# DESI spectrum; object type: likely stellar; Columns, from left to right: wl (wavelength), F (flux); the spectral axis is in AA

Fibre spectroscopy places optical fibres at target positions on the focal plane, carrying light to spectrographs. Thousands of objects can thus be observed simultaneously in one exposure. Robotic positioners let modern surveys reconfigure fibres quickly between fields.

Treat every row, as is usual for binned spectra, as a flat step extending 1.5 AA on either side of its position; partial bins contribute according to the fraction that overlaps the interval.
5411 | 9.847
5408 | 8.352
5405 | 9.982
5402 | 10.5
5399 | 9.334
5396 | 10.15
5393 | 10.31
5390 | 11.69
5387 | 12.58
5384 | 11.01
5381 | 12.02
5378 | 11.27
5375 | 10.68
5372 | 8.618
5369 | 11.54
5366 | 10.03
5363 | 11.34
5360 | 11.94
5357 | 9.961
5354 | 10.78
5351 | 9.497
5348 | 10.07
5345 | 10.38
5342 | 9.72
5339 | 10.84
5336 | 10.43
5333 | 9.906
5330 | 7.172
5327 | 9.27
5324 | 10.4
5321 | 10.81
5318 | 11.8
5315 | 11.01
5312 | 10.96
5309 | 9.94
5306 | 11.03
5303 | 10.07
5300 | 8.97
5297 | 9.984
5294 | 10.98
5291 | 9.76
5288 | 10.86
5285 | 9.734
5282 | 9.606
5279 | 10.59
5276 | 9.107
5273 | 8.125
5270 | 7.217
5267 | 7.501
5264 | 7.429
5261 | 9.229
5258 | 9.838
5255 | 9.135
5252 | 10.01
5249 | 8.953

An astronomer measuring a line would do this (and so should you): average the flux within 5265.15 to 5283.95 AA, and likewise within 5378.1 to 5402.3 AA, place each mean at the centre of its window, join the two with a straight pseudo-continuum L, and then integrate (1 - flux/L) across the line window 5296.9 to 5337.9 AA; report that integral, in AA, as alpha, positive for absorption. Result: -2.6 AA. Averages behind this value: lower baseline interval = 8.69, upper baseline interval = 11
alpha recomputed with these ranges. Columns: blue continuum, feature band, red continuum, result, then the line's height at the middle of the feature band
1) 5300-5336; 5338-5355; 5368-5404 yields 0.41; 10.4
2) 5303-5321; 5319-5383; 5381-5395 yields 4.69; 11.1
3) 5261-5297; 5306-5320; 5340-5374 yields -1.76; 9.71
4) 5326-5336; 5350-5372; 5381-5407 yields -1.76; 9.82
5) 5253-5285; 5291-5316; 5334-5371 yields -2.06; 9.53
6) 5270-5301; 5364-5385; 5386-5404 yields -0.50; 10.5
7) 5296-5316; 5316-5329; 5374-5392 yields 0.10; 10.5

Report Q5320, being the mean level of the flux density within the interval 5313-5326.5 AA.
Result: 10.9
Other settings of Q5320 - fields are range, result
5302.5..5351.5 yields 10.2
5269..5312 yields 9.78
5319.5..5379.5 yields 10.2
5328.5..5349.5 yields 9.79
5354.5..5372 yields 10.8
